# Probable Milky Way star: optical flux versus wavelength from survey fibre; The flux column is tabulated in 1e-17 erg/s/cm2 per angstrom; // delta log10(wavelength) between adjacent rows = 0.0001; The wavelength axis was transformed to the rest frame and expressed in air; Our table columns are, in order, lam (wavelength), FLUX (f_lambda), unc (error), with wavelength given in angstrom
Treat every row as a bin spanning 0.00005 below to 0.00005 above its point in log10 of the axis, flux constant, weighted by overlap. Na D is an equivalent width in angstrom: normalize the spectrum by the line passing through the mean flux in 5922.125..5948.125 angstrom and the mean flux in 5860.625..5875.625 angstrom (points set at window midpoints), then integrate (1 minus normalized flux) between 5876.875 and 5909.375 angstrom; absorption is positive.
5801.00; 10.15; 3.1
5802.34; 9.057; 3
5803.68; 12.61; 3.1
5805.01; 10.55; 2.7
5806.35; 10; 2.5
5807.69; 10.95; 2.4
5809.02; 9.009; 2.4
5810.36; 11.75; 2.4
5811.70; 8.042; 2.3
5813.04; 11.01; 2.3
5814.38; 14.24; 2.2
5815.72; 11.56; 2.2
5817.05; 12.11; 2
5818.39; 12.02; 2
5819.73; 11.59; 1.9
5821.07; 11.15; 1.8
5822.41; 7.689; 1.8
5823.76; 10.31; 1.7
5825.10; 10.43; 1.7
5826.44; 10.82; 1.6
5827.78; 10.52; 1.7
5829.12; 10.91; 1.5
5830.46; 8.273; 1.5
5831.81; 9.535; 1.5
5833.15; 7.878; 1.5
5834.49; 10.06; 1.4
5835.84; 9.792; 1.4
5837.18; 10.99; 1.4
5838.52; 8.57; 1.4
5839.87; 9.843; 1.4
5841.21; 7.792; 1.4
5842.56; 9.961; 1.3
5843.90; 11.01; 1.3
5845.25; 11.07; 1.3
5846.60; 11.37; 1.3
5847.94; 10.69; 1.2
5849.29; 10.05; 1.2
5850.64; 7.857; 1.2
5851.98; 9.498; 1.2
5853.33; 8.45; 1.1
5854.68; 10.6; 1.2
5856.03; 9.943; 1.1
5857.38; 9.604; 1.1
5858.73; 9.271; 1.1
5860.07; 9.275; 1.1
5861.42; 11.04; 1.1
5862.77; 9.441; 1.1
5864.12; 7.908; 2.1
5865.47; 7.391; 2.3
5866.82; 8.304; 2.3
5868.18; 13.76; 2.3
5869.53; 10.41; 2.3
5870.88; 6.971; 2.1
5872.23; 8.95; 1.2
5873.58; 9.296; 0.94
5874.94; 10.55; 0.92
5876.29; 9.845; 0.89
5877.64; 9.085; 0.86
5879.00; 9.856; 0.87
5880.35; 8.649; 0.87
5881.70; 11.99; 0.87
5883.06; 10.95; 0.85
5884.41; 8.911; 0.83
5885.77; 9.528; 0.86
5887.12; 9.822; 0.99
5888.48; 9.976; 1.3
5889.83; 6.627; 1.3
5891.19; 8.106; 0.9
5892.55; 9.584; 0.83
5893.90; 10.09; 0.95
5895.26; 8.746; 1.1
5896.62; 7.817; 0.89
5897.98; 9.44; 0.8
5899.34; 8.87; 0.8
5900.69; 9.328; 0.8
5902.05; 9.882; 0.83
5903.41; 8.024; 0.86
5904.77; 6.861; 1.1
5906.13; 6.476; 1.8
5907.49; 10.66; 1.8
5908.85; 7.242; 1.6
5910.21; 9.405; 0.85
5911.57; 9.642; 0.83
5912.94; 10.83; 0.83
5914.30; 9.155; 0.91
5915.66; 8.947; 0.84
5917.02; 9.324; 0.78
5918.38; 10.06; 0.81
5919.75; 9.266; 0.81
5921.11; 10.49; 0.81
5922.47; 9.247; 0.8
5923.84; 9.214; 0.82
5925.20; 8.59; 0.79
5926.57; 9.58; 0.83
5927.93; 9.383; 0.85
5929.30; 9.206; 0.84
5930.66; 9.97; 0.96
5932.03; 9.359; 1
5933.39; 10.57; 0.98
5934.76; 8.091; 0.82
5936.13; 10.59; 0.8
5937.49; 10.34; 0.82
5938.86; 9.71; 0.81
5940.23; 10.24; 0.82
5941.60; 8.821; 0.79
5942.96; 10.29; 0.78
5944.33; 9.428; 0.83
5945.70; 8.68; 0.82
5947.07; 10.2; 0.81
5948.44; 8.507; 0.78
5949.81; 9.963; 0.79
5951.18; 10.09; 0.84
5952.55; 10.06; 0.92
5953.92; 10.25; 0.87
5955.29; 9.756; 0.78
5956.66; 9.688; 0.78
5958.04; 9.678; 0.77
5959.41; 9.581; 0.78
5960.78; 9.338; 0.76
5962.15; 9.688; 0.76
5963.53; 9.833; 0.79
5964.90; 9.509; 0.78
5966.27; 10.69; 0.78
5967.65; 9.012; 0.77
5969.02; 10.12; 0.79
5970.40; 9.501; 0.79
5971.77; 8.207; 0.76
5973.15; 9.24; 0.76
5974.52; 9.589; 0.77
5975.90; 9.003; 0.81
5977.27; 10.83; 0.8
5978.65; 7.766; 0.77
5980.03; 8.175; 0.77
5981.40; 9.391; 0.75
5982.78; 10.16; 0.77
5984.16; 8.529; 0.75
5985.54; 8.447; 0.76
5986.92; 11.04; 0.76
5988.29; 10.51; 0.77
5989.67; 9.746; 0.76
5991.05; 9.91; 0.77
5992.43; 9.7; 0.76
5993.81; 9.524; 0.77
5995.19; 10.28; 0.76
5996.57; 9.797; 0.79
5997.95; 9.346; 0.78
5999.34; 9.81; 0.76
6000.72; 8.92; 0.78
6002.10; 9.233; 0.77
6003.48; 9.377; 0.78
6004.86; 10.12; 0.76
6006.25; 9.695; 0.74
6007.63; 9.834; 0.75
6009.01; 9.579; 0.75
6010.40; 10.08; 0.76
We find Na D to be 1.55 angstrom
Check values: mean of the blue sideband 9.45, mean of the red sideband 9.54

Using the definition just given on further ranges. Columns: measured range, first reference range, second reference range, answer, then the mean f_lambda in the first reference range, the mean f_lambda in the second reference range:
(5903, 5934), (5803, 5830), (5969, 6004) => 2.49 angstrom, 10.8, 9.46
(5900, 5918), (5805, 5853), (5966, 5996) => 1.68 angstrom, 10.2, 9.5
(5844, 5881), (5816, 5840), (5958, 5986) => 1.31 angstrom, 10.2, 9.35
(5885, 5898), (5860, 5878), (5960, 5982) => 0.67 angstrom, 9.46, 9.37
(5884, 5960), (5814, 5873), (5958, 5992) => 2.76 angstrom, 9.95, 9.5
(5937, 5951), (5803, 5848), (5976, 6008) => 0.26 angstrom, 10.4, 9.56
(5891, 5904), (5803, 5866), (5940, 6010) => 1.10 angstrom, 10.1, 9.58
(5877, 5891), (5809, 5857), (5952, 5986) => 0.59 angstrom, 10.2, 9.44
